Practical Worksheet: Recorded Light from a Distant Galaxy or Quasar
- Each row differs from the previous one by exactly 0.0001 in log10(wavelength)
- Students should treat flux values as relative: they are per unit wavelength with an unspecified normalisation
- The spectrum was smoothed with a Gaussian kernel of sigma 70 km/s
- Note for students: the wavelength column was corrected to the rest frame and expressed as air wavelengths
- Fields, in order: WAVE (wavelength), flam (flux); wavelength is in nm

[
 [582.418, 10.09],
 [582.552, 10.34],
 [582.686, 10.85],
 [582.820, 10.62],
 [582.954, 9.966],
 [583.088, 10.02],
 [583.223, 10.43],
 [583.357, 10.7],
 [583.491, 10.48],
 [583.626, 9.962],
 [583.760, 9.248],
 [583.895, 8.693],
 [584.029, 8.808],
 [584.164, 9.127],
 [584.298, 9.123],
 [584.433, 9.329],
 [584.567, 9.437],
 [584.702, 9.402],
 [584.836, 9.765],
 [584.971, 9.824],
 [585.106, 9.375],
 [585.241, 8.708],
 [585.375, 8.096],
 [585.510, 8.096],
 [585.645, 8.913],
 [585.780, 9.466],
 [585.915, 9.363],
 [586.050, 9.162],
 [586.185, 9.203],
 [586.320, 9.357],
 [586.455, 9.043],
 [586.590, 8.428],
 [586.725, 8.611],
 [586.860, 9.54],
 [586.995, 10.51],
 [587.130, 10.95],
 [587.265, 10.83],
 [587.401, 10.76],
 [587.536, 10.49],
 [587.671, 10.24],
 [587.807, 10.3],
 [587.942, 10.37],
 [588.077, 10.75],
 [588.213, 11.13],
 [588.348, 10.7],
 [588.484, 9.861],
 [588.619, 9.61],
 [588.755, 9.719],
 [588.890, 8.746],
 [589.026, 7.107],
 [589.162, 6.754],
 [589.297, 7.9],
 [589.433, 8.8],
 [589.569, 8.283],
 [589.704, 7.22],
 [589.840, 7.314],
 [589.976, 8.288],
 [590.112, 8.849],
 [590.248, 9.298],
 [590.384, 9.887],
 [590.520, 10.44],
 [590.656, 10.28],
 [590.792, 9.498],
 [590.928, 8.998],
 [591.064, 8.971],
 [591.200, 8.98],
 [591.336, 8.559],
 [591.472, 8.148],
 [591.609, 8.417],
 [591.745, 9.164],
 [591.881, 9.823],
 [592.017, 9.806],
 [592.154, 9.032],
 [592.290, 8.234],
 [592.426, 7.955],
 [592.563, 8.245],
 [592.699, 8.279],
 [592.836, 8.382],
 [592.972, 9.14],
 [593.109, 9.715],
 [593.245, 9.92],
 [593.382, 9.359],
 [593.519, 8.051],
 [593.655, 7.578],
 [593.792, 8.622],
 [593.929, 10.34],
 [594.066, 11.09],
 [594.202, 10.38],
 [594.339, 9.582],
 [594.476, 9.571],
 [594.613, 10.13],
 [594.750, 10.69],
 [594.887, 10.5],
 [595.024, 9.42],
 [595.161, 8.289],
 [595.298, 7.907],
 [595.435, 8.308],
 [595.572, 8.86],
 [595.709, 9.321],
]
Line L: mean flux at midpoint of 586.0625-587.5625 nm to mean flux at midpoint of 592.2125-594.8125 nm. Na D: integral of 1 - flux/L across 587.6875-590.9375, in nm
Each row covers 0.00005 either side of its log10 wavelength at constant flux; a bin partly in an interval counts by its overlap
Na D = 0.125 nm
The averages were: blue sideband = 9.75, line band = 9.19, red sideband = 9.22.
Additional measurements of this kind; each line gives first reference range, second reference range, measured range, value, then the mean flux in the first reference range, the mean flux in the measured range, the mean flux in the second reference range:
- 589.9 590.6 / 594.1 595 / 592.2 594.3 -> 0.19 nm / 9.34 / 9.03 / 10.1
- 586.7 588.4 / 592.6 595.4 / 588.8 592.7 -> 0.47 nm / 10.4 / 8.68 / 9.32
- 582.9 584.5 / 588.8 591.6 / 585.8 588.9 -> -0.29 nm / 9.65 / 9.92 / 8.62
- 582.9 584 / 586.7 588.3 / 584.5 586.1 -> 0.16 nm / 9.9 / 9.13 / 10.4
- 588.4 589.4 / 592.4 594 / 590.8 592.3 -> -0.04 nm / 8.57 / 8.97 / 8.82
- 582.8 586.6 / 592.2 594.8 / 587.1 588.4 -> -0.18 nm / 9.38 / 10.6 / 9.21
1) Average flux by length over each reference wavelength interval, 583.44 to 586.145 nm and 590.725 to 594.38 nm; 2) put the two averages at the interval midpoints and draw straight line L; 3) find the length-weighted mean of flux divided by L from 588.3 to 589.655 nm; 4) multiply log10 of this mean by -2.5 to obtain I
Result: 0.05 mag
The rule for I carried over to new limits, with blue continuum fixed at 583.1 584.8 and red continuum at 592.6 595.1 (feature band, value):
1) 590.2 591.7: 0.03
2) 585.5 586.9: 0.06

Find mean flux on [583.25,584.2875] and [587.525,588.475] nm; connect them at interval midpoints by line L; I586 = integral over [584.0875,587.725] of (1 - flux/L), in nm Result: 0.22 nm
